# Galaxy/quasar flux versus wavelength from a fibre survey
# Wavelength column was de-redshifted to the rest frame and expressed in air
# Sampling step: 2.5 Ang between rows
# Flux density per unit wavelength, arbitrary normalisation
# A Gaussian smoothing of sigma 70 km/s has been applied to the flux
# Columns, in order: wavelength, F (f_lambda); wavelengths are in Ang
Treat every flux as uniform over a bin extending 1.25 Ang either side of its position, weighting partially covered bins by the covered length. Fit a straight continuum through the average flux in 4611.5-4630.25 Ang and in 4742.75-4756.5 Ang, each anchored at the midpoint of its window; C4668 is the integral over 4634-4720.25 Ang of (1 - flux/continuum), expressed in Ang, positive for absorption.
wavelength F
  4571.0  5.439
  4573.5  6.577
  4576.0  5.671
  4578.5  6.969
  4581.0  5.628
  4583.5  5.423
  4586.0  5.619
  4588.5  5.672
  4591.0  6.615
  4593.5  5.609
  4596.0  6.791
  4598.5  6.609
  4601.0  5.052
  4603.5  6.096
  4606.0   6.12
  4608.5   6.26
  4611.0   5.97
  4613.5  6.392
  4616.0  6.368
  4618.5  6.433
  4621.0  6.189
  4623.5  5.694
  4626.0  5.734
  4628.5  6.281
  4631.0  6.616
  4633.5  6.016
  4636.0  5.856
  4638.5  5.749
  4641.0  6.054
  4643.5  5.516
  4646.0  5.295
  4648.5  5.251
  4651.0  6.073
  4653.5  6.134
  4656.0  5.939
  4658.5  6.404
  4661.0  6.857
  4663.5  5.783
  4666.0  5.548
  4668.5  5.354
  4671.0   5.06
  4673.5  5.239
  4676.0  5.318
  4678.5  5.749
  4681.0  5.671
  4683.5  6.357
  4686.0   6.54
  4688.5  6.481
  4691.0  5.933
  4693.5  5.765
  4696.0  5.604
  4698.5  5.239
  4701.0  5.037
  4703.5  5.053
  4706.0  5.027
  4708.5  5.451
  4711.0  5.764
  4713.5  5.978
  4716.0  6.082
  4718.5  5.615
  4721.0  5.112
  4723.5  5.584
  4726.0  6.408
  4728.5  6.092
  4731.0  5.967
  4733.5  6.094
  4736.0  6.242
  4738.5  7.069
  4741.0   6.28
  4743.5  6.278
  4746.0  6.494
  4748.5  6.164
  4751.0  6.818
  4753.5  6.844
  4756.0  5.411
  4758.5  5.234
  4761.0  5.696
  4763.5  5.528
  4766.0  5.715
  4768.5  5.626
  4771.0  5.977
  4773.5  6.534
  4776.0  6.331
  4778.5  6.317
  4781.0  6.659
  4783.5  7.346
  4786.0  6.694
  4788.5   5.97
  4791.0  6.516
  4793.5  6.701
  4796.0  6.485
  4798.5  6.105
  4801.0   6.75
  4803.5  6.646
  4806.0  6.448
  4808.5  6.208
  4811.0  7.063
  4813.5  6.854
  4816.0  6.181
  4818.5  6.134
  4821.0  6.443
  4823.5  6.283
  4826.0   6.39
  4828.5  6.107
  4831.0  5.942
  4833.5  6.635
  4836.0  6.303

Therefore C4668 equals 7.32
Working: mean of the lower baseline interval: 6.16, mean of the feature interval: 5.73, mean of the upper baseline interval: 6.39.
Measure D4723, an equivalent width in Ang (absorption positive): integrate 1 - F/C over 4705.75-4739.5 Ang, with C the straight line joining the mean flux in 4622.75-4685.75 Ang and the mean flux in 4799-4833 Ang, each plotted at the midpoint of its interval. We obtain 0.96 Ang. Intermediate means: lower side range 5.83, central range 5.91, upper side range 6.42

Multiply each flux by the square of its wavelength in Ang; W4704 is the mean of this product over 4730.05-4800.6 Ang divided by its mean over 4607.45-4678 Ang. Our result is 1.1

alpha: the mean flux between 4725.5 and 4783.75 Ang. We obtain 6.19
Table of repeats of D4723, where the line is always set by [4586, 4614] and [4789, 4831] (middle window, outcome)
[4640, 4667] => 1.2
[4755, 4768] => 1.7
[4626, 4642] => 0.2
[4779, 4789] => -0.5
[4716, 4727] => 1.0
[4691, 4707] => 2.3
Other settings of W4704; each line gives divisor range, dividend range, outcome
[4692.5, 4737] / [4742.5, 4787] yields 1.12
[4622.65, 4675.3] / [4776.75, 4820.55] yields 1.19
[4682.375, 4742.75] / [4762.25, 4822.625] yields 1.13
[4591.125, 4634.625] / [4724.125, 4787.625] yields 1.08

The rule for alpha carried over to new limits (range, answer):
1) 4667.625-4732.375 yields 5.67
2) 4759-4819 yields 6.34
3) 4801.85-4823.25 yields 6.49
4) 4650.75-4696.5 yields 5.89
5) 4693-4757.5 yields 5.9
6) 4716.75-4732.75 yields 5.81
